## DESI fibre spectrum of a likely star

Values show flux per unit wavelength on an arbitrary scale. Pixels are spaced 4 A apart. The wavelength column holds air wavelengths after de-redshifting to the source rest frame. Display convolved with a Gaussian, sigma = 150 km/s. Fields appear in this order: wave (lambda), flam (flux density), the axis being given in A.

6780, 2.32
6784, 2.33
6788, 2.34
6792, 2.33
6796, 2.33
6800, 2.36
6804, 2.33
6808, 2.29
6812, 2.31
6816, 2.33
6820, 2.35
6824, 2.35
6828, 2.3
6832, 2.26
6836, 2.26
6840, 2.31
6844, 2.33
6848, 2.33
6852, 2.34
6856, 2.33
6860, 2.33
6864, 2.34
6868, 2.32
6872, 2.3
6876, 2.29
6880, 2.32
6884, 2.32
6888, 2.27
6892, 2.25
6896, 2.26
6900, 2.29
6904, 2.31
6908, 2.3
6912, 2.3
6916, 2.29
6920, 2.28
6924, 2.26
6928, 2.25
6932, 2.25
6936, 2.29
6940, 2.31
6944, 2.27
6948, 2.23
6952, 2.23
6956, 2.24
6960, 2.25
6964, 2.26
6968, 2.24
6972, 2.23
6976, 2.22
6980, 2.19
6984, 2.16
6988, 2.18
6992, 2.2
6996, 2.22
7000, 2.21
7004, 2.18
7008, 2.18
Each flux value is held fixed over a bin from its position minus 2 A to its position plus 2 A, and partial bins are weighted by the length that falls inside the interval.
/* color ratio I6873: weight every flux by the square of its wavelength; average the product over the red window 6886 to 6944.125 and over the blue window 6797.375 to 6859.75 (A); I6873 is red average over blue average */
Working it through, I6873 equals 1.0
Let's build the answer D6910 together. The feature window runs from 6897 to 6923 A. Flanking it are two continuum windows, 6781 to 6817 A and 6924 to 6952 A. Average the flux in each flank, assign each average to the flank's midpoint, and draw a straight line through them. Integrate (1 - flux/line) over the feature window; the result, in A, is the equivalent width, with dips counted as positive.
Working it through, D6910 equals -0.2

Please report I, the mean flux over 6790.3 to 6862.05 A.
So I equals 2.32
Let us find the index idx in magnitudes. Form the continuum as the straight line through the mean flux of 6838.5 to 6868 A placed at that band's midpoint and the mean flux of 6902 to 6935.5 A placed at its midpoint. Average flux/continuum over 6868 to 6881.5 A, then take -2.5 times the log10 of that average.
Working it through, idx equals 0.004 mag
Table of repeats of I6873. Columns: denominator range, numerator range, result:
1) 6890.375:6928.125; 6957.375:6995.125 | 0.99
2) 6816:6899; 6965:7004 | 0.99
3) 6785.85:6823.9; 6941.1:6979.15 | 1.01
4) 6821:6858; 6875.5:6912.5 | 1.01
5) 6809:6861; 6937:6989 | 1.00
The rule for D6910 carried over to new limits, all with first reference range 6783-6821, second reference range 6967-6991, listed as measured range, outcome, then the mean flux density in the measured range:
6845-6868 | -0.4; 2.33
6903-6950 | -0.8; 2.28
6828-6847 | 0.1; 2.29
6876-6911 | -0.4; 2.29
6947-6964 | -0.2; 2.24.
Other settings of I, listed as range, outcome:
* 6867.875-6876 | 2.3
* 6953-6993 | 2.22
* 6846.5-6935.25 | 2.3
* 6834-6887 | 2.32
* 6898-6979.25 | 2.26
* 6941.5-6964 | 2.25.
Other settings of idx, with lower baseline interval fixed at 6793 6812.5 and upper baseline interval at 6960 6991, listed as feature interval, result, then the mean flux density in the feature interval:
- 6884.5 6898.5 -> 0.00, 2.27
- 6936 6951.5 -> -0.02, 2.27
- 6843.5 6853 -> -0.02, 2.33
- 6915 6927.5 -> -0.01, 2.27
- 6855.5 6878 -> -0.02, 2.32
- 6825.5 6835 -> 0.01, 2.28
